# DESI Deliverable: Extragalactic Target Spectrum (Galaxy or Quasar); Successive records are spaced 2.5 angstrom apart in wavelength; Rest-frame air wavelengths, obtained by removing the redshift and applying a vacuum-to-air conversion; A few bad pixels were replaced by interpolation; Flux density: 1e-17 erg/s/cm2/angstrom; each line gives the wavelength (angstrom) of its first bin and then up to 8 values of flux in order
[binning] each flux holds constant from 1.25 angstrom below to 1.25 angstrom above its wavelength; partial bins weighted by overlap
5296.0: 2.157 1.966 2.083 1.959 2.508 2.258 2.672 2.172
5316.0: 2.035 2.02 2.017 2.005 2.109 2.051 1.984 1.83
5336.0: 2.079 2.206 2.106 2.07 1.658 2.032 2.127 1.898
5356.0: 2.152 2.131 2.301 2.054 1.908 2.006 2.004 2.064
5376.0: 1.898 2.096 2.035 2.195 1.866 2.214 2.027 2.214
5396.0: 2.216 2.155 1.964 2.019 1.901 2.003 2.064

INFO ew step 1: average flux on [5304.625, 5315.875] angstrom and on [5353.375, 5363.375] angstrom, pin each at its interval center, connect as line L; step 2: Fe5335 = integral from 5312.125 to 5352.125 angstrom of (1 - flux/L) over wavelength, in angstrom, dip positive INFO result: 4.0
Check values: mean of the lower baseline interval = 2.36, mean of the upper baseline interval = 2.14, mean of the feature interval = 2.03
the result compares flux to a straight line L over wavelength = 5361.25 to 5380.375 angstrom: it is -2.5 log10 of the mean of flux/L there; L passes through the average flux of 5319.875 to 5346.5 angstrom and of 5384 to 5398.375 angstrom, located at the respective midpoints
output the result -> 0.03 mag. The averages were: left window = 2.02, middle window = 2.02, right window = 2.12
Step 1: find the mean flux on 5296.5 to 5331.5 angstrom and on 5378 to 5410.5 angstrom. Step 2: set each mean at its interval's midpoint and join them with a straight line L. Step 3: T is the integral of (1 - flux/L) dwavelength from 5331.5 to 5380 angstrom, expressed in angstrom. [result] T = 1.6 angstrom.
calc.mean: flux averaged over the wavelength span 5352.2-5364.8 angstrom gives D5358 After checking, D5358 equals 2.11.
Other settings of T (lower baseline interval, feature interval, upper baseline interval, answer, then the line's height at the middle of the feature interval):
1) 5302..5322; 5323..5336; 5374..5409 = 1.0 angstrom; 2.17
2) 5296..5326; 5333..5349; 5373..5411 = 0.9 angstrom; 2.12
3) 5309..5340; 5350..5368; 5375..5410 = 0.0 angstrom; 2.08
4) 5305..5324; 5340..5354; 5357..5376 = 0.9 angstrom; 2.12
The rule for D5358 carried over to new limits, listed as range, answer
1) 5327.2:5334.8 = 1.96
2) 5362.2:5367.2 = 1.98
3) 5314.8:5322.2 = 2.02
